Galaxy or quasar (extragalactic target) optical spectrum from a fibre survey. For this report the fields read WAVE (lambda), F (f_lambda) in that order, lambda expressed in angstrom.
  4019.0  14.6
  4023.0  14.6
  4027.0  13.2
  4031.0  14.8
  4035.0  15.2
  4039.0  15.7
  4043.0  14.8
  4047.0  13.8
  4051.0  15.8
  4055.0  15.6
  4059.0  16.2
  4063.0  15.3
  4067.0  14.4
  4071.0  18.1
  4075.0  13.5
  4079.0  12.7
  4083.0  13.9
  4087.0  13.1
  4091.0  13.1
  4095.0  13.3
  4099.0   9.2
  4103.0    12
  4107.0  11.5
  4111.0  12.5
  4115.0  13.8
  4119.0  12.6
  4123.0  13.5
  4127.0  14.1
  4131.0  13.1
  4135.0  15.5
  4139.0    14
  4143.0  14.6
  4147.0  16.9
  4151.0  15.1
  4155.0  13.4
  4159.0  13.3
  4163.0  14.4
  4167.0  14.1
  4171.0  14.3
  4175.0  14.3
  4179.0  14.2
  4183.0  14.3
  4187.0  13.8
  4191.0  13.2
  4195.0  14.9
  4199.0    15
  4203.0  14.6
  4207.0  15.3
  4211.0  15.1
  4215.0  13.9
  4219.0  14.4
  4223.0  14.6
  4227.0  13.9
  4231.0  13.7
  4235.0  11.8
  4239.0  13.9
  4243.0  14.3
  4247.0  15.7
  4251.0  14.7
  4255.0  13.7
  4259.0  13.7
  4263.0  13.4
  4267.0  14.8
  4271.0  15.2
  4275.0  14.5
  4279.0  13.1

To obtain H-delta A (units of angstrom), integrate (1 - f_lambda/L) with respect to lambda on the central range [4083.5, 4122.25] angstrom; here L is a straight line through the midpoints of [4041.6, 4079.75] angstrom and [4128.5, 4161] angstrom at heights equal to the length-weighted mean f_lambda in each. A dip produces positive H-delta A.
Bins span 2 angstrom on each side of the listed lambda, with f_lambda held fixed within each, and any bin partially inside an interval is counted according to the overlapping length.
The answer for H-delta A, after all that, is 6.1 angstrom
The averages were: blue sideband 15.1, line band 12.4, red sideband 14.5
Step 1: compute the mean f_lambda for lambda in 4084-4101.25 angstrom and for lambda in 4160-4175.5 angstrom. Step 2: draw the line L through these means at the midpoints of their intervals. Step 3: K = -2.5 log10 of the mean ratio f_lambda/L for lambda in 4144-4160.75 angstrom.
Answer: -0.07 mag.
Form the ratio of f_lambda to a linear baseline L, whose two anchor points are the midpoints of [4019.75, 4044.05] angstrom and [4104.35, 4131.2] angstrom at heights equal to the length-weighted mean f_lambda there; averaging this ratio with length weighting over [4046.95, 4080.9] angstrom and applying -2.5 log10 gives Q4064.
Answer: -0.08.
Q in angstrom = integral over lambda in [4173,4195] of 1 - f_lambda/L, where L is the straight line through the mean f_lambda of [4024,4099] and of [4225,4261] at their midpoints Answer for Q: 0.1 angstrom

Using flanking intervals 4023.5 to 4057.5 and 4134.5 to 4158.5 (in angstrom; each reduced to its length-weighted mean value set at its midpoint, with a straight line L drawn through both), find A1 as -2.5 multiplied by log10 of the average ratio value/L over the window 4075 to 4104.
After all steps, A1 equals 0.180 mag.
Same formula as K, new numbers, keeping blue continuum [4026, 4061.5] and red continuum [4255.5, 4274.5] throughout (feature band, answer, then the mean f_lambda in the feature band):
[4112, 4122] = 0.13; 13.2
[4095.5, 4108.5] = 0.31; 11.2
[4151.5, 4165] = 0.06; 13.9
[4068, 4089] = 0.05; 14.3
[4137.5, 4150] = -0.04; 15.2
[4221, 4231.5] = 0.02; 14.1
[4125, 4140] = 0.04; 14.2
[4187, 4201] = 0.02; 14.3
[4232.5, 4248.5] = 0.04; 13.9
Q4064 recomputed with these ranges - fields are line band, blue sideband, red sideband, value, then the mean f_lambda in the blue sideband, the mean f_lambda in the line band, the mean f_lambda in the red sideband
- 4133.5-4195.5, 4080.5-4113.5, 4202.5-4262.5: -0.09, 12.4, 14.4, 14.2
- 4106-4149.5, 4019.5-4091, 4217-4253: 0.04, 14.7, 13.9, 14.1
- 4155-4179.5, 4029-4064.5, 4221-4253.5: 0.04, 15.2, 14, 14.1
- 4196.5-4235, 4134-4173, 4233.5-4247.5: -0.03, 14.5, 14.4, 13.8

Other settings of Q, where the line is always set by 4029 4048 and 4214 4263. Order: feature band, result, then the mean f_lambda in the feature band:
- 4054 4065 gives -0.66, 15.7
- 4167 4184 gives 0.04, 14.3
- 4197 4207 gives -0.52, 14.9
